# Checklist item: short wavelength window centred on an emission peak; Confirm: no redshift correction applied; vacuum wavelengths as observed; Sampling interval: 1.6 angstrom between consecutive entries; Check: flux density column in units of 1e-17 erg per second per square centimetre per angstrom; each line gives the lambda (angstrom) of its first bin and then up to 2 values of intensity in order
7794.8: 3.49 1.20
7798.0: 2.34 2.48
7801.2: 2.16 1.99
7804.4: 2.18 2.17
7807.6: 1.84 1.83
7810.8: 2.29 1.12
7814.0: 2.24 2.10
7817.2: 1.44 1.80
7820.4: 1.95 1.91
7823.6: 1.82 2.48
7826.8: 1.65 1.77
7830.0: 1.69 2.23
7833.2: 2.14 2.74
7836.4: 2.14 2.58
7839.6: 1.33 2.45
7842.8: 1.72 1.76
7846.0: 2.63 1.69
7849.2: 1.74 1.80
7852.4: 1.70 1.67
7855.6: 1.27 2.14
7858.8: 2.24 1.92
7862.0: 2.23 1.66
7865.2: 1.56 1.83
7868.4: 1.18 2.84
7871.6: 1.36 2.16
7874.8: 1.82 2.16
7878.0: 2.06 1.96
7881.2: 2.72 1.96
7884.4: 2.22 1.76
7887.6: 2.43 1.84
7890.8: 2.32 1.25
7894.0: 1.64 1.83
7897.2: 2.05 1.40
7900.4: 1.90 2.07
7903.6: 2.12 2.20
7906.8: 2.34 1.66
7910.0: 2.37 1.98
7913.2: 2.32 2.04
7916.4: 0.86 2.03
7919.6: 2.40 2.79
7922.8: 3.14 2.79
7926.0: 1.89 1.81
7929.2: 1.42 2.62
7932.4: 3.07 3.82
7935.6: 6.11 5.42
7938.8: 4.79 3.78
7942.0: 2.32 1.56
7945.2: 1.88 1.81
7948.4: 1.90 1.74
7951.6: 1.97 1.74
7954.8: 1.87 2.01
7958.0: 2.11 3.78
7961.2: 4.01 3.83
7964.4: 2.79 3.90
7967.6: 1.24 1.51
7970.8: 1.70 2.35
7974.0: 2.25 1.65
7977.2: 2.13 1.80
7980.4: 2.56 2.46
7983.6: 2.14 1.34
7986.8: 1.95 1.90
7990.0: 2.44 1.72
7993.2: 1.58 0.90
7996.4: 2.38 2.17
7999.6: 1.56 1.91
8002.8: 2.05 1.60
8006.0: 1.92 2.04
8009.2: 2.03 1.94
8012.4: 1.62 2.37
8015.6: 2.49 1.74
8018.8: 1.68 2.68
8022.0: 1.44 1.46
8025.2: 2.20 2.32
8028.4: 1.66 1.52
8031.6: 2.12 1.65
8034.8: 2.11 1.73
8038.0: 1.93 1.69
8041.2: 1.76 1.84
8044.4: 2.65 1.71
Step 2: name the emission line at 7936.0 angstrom Halpha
